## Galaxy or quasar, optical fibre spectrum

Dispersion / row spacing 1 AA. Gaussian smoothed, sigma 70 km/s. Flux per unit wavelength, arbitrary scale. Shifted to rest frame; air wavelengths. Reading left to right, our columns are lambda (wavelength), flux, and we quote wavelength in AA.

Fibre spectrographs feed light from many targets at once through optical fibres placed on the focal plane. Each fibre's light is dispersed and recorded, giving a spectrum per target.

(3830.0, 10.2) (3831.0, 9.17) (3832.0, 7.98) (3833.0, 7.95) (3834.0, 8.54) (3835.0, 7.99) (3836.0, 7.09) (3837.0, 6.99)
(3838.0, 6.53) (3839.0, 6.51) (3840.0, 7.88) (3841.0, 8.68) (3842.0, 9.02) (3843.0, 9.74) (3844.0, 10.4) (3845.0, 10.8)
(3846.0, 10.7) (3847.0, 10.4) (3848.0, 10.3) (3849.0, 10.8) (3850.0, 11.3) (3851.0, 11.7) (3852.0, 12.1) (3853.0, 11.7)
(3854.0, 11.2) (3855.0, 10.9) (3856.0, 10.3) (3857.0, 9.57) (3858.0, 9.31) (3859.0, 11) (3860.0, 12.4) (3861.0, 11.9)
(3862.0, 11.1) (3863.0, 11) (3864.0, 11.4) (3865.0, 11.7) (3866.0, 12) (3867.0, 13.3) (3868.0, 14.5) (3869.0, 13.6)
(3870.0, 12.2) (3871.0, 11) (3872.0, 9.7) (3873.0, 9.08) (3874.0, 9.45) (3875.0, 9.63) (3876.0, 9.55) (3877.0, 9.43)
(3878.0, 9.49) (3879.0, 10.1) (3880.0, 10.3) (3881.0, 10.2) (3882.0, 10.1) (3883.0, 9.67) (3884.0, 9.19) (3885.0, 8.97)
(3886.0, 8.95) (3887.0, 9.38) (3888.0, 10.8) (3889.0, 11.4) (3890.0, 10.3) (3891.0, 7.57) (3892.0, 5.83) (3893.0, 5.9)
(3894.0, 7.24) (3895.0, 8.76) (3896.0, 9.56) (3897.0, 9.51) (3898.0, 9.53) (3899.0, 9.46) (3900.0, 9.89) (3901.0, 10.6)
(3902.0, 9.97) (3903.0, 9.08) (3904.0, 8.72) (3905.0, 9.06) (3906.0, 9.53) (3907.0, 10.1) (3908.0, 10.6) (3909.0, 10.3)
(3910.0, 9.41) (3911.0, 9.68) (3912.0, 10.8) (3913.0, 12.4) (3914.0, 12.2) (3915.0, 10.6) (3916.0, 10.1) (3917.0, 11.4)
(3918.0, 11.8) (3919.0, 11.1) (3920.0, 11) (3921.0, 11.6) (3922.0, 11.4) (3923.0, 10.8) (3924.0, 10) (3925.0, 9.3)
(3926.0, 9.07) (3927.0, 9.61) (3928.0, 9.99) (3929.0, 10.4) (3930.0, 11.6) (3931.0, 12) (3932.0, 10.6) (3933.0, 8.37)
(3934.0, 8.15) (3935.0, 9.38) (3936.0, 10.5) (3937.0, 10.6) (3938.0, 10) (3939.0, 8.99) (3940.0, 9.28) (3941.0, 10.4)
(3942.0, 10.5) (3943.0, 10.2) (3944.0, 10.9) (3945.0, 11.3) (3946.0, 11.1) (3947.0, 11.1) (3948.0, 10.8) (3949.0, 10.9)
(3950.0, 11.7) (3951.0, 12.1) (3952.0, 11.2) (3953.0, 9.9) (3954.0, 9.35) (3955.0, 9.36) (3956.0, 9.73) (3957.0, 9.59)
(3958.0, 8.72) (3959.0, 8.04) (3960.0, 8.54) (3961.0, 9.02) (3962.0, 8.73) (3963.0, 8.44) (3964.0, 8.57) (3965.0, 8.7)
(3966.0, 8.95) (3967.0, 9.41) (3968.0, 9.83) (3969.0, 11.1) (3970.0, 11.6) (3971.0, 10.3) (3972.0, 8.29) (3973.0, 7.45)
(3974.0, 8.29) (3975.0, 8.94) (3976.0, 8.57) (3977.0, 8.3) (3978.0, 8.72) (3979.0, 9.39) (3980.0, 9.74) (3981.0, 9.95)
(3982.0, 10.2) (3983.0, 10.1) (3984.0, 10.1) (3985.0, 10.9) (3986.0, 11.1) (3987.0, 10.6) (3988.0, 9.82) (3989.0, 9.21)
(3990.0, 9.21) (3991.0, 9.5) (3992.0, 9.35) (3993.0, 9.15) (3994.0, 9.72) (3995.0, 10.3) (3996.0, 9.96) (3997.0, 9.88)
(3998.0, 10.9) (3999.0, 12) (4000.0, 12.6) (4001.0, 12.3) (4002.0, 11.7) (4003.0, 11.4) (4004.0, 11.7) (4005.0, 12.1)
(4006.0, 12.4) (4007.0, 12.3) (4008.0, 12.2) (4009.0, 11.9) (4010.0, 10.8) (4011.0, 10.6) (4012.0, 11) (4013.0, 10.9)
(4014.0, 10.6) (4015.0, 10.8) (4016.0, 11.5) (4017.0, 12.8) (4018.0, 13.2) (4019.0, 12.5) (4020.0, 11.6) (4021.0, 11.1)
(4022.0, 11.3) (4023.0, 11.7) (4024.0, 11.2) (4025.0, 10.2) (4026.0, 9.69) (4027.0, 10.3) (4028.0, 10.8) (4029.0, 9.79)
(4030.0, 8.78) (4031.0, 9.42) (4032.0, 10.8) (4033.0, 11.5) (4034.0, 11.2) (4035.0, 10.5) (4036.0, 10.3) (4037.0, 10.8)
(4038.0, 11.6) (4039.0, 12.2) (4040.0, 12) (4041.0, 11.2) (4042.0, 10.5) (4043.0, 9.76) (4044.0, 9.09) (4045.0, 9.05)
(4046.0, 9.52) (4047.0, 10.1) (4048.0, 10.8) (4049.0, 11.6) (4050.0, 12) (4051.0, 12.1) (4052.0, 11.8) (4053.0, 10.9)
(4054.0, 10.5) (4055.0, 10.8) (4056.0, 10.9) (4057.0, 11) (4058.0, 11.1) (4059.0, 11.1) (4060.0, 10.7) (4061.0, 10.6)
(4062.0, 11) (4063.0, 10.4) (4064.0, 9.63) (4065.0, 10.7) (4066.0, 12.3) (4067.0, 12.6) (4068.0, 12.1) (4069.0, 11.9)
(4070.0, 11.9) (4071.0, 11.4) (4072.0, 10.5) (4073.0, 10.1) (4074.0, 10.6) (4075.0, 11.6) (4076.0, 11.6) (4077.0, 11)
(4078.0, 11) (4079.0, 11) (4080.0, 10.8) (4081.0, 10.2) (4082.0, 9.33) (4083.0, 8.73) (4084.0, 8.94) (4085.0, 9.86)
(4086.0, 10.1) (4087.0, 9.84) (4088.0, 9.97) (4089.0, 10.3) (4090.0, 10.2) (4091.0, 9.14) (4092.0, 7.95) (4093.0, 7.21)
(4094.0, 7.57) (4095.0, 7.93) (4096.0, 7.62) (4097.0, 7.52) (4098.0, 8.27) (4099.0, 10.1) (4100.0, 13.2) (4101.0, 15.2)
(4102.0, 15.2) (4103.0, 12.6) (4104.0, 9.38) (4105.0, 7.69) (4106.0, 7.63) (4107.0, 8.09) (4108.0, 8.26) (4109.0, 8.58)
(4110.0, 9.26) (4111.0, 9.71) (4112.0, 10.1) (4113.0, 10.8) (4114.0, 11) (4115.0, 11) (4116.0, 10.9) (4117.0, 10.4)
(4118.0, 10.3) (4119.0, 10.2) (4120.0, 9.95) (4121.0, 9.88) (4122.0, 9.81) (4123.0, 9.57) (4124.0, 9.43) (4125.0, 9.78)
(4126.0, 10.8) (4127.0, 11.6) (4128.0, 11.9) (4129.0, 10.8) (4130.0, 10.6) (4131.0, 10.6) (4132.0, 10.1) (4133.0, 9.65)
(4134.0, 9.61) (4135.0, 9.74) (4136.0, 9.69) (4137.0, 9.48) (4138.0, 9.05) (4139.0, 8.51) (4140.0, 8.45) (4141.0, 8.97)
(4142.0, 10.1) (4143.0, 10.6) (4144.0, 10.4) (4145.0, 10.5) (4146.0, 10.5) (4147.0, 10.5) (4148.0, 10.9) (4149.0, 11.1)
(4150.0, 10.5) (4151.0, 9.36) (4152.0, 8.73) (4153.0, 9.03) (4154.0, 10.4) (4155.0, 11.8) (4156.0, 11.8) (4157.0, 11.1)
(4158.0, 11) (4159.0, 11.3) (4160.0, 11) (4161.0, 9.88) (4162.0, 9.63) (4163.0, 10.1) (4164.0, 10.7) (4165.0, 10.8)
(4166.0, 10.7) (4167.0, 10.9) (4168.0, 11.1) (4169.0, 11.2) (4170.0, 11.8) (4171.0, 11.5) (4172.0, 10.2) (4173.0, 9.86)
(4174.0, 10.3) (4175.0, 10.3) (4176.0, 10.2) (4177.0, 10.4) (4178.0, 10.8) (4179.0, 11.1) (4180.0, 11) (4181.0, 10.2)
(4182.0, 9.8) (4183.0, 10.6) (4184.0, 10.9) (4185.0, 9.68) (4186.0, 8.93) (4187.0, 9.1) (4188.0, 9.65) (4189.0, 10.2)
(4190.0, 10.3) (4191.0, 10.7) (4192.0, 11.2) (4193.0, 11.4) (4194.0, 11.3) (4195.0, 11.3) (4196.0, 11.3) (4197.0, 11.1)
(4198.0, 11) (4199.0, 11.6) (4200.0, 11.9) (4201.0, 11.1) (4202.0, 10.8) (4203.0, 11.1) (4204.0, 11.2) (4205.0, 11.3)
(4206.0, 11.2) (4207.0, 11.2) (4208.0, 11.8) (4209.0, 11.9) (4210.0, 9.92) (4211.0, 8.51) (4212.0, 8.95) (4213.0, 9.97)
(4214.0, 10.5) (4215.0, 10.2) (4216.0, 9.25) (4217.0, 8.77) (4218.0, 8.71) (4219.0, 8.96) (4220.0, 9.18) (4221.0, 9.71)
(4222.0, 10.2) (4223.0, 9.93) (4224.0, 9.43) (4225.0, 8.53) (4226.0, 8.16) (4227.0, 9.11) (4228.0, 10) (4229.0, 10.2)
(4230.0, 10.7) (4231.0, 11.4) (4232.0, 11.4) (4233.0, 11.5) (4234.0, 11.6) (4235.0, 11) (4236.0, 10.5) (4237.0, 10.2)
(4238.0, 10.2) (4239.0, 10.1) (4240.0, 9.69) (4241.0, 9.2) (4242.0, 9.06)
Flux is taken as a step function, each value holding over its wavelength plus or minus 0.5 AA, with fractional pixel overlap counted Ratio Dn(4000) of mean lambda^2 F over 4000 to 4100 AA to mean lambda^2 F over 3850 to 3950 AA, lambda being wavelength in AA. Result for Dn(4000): 1.12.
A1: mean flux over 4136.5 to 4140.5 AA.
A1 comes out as 8.87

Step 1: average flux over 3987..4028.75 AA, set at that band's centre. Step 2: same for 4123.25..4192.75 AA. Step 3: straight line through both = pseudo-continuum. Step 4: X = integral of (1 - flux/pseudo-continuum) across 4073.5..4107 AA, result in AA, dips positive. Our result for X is 2.2 AA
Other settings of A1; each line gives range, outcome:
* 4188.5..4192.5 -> 10.6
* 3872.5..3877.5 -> 9.43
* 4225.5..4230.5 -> 9.63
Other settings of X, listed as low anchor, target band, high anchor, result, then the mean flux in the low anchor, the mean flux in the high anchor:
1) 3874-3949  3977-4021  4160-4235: -3.14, 9.96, 10.4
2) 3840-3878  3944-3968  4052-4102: 1.90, 10.8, 10.4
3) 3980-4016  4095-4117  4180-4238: 1.05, 10.8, 10.4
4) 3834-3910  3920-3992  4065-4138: 1.15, 9.93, 10.2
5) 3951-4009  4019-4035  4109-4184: -0.94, 9.99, 10.3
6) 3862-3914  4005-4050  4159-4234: -3.39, 10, 10.4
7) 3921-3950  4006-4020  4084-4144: -2.13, 10.3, 9.86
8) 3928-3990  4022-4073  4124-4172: -3.84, 9.83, 10.4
